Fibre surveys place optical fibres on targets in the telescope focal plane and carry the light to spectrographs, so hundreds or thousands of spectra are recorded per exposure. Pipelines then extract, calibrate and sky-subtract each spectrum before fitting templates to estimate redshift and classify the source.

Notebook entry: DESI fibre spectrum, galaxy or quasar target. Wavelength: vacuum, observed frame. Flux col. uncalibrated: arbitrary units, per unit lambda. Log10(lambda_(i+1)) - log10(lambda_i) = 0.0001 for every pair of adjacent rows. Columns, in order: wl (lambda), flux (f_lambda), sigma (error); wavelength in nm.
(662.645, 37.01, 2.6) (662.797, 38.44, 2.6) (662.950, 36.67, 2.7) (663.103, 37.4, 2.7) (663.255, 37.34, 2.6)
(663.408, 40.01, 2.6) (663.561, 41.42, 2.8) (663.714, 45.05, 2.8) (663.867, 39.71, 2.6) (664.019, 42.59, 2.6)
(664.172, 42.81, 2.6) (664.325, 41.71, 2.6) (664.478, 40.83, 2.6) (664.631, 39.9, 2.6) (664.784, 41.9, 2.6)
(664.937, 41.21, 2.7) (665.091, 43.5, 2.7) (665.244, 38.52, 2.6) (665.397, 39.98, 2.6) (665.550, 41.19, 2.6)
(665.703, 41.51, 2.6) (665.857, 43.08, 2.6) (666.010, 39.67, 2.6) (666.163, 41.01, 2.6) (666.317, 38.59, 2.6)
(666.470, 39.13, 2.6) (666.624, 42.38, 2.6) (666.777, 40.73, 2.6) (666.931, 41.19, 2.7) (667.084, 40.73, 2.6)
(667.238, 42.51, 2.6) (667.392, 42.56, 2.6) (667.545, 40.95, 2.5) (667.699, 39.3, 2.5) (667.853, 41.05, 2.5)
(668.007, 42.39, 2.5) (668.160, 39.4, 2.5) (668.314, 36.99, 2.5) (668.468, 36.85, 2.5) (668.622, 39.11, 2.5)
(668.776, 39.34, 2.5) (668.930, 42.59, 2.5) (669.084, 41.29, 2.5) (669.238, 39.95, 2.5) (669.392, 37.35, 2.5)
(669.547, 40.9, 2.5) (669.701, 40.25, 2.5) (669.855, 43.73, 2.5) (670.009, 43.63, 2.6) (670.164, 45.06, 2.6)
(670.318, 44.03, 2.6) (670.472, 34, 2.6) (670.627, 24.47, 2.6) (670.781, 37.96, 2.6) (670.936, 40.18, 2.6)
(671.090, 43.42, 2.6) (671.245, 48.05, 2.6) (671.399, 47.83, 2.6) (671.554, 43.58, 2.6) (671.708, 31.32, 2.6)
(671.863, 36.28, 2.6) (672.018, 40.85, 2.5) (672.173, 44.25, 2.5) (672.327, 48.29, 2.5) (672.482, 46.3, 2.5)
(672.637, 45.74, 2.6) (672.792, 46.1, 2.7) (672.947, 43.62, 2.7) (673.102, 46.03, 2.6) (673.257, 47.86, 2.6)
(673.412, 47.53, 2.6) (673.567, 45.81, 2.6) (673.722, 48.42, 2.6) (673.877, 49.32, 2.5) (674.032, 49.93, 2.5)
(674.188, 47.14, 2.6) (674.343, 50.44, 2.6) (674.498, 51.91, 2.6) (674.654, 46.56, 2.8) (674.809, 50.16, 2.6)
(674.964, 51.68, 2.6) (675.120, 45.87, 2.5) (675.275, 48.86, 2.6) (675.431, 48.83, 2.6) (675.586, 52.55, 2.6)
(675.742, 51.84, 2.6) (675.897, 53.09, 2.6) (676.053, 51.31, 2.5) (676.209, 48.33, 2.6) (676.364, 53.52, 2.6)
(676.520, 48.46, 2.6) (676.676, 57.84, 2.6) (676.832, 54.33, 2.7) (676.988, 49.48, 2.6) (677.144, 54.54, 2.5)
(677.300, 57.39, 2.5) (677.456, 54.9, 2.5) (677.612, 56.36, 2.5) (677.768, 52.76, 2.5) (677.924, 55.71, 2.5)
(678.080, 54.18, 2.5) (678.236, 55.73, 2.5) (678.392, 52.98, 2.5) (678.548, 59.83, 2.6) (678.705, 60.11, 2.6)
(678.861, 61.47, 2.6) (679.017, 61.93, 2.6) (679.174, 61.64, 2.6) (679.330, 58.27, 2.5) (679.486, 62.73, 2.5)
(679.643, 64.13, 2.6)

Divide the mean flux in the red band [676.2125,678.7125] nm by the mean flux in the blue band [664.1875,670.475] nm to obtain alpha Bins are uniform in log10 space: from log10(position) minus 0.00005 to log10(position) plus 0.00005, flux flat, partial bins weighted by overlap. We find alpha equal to 1.3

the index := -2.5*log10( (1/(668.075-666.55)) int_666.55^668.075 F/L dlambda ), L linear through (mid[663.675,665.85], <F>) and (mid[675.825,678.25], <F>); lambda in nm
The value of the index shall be 0.066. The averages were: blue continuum 41.4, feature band 41.4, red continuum 53.6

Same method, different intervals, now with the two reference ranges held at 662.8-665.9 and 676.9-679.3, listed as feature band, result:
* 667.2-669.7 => 0.135 mag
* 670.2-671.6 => 0.193 mag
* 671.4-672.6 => 0.178 mag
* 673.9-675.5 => 0.076 mag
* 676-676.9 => 0.050 mag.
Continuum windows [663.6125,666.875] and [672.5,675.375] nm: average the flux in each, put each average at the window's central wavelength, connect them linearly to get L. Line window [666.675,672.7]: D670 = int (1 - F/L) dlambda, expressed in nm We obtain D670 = 0.50 nm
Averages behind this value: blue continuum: 41.2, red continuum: 47.9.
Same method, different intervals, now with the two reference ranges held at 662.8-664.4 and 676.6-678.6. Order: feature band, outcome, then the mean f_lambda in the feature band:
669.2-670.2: 0.113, 41.4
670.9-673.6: 0.292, 44.1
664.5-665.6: 0.027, 40.9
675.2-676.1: 0.032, 51.1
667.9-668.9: 0.136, 39.3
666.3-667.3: 0.066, 40.9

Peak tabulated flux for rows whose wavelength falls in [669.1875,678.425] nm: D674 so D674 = 57.84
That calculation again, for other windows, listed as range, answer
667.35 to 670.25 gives 45.06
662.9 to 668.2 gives 45.05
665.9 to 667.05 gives 42.38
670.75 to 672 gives 48.05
